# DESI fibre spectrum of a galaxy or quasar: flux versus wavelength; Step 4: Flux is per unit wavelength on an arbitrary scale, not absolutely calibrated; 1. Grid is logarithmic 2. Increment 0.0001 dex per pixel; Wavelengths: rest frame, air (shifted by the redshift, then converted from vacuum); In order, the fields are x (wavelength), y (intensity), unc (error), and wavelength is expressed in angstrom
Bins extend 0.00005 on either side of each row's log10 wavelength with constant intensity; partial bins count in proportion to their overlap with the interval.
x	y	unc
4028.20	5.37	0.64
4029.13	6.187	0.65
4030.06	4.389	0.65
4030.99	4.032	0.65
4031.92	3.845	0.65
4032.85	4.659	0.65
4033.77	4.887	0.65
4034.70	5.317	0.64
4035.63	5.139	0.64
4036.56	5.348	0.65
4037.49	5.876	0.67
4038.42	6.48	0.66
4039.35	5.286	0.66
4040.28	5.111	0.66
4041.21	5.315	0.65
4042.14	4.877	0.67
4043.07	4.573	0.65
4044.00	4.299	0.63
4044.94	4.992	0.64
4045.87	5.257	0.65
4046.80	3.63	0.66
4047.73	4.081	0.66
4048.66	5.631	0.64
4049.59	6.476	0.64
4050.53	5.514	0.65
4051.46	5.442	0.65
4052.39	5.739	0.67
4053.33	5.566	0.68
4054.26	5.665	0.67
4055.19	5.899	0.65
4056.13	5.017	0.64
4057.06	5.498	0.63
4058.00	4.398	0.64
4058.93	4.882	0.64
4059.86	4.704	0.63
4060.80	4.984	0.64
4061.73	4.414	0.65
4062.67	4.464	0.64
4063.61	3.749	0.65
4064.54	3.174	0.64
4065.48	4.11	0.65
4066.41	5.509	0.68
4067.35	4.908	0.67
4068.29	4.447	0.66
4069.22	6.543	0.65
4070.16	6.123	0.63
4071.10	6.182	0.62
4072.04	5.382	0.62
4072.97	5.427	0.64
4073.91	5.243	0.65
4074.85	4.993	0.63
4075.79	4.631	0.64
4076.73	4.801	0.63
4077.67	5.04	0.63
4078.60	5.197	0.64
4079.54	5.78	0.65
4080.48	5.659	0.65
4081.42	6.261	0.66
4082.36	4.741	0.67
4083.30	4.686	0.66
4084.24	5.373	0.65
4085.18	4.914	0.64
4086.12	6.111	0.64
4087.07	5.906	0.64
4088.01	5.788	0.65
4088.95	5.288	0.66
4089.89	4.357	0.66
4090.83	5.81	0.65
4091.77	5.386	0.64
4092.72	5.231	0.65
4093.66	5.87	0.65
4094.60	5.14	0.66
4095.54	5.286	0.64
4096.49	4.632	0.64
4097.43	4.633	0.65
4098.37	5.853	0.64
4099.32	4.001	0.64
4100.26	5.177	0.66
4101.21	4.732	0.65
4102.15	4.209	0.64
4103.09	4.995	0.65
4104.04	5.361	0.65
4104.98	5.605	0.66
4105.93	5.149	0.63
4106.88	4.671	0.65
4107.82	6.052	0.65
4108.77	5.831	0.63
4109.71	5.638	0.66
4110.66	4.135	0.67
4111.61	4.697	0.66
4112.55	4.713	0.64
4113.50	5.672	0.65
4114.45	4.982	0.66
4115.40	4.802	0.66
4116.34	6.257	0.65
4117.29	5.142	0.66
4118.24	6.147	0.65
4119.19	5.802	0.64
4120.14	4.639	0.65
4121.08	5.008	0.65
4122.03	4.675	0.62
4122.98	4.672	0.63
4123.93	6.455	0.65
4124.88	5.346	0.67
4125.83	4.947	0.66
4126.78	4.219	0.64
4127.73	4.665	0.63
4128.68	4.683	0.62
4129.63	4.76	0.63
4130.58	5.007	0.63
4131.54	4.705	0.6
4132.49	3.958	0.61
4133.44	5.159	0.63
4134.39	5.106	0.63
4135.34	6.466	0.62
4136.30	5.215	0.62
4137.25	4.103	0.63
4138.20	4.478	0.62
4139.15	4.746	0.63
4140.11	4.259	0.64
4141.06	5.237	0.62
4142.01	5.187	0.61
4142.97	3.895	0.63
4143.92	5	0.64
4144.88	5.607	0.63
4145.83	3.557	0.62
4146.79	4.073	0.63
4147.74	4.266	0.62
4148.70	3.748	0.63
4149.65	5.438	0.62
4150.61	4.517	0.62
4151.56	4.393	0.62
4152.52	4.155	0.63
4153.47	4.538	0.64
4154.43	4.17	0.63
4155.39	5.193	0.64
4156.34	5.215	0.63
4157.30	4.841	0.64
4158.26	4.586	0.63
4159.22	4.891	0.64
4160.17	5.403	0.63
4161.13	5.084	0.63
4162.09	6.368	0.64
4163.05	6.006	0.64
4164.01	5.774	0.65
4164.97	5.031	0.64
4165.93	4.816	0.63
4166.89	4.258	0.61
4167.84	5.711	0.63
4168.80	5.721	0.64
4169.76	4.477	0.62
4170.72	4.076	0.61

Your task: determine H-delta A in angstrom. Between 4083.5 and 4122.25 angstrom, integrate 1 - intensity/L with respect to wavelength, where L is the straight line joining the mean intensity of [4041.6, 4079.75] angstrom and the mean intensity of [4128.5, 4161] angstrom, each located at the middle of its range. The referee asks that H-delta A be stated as -2.6 angstrom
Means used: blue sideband 5.05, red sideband 4.73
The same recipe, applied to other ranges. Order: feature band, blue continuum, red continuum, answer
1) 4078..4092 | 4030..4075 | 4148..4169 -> -1.06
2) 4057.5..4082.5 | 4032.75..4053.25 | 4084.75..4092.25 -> 1.46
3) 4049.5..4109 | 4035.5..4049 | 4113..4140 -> -1.58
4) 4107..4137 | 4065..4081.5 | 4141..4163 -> -0.91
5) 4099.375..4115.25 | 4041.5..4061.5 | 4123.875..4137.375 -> -0.21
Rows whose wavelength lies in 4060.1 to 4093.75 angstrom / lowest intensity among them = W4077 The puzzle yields 3.174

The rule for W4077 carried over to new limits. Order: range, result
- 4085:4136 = 3.958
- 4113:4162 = 3.557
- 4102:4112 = 4.135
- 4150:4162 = 4.155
